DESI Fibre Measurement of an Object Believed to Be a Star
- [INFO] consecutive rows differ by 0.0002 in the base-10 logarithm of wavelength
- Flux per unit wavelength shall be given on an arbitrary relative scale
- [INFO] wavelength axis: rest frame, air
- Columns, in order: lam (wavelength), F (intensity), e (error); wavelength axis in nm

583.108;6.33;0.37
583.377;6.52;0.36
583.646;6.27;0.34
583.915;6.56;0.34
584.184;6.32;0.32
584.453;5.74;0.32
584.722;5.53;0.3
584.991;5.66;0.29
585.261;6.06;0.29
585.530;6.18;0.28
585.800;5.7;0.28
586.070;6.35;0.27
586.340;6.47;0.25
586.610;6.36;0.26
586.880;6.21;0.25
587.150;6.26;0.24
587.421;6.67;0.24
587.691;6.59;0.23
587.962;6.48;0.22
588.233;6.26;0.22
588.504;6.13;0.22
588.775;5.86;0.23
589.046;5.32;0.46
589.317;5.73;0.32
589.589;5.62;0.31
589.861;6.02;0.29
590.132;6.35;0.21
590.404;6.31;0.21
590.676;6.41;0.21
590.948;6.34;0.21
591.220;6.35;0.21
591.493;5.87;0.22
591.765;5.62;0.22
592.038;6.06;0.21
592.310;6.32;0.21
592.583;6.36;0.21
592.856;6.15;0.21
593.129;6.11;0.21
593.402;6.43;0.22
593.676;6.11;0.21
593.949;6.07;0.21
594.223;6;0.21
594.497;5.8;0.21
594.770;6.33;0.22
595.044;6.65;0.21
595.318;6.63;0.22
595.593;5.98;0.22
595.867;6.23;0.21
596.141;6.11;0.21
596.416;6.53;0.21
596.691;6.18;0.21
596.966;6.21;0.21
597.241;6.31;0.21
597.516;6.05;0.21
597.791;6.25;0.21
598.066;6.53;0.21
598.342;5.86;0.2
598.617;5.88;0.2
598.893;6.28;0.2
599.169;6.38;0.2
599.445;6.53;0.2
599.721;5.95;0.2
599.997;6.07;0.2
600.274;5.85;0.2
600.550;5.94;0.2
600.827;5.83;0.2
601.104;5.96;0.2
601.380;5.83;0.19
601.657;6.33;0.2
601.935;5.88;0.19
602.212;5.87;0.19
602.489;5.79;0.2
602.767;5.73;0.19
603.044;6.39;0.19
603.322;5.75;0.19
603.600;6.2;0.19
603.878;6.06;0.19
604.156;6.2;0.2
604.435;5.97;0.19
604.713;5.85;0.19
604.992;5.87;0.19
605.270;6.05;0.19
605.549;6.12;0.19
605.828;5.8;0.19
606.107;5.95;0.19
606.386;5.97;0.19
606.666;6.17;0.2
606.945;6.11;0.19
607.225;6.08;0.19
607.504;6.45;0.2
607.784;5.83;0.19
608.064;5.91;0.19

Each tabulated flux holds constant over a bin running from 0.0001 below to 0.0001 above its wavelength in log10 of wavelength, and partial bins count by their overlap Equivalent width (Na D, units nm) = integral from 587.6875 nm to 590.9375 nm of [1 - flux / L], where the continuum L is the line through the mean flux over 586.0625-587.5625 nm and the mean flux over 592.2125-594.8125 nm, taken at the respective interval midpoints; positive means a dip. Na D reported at 0.117 nm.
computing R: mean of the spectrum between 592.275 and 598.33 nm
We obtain 6.23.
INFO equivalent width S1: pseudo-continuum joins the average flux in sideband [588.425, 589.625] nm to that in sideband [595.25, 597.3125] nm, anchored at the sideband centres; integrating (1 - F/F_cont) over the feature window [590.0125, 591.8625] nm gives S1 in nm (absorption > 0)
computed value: -0.10 nm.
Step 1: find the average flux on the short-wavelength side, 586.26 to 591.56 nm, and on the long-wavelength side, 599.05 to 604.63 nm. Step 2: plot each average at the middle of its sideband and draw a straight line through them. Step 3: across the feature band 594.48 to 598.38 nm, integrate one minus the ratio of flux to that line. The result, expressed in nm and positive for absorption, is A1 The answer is -0.11 nm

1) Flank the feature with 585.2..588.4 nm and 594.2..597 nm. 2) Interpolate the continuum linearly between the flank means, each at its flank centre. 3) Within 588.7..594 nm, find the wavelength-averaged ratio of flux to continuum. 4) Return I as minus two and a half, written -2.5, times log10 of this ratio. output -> 0.036 mag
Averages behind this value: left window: 6.3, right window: 6.25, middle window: 6.07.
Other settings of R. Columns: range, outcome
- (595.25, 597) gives 6.25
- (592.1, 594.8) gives 6.16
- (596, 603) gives 6.09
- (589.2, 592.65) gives 6.1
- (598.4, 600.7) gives 6.1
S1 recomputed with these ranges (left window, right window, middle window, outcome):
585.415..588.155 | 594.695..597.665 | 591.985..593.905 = 0.03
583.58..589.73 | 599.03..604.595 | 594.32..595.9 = -0.05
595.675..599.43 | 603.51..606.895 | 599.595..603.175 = 0.10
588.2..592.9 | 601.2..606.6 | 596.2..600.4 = -0.12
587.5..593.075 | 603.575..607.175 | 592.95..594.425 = -0.01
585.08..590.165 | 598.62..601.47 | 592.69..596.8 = -0.09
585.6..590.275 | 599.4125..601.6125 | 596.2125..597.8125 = -0.06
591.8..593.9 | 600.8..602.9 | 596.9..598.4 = -0.05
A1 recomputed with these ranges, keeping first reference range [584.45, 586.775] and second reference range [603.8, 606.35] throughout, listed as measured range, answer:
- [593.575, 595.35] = -0.06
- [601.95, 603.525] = 0.02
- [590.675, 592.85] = -0.05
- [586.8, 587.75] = -0.07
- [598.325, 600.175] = -0.05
